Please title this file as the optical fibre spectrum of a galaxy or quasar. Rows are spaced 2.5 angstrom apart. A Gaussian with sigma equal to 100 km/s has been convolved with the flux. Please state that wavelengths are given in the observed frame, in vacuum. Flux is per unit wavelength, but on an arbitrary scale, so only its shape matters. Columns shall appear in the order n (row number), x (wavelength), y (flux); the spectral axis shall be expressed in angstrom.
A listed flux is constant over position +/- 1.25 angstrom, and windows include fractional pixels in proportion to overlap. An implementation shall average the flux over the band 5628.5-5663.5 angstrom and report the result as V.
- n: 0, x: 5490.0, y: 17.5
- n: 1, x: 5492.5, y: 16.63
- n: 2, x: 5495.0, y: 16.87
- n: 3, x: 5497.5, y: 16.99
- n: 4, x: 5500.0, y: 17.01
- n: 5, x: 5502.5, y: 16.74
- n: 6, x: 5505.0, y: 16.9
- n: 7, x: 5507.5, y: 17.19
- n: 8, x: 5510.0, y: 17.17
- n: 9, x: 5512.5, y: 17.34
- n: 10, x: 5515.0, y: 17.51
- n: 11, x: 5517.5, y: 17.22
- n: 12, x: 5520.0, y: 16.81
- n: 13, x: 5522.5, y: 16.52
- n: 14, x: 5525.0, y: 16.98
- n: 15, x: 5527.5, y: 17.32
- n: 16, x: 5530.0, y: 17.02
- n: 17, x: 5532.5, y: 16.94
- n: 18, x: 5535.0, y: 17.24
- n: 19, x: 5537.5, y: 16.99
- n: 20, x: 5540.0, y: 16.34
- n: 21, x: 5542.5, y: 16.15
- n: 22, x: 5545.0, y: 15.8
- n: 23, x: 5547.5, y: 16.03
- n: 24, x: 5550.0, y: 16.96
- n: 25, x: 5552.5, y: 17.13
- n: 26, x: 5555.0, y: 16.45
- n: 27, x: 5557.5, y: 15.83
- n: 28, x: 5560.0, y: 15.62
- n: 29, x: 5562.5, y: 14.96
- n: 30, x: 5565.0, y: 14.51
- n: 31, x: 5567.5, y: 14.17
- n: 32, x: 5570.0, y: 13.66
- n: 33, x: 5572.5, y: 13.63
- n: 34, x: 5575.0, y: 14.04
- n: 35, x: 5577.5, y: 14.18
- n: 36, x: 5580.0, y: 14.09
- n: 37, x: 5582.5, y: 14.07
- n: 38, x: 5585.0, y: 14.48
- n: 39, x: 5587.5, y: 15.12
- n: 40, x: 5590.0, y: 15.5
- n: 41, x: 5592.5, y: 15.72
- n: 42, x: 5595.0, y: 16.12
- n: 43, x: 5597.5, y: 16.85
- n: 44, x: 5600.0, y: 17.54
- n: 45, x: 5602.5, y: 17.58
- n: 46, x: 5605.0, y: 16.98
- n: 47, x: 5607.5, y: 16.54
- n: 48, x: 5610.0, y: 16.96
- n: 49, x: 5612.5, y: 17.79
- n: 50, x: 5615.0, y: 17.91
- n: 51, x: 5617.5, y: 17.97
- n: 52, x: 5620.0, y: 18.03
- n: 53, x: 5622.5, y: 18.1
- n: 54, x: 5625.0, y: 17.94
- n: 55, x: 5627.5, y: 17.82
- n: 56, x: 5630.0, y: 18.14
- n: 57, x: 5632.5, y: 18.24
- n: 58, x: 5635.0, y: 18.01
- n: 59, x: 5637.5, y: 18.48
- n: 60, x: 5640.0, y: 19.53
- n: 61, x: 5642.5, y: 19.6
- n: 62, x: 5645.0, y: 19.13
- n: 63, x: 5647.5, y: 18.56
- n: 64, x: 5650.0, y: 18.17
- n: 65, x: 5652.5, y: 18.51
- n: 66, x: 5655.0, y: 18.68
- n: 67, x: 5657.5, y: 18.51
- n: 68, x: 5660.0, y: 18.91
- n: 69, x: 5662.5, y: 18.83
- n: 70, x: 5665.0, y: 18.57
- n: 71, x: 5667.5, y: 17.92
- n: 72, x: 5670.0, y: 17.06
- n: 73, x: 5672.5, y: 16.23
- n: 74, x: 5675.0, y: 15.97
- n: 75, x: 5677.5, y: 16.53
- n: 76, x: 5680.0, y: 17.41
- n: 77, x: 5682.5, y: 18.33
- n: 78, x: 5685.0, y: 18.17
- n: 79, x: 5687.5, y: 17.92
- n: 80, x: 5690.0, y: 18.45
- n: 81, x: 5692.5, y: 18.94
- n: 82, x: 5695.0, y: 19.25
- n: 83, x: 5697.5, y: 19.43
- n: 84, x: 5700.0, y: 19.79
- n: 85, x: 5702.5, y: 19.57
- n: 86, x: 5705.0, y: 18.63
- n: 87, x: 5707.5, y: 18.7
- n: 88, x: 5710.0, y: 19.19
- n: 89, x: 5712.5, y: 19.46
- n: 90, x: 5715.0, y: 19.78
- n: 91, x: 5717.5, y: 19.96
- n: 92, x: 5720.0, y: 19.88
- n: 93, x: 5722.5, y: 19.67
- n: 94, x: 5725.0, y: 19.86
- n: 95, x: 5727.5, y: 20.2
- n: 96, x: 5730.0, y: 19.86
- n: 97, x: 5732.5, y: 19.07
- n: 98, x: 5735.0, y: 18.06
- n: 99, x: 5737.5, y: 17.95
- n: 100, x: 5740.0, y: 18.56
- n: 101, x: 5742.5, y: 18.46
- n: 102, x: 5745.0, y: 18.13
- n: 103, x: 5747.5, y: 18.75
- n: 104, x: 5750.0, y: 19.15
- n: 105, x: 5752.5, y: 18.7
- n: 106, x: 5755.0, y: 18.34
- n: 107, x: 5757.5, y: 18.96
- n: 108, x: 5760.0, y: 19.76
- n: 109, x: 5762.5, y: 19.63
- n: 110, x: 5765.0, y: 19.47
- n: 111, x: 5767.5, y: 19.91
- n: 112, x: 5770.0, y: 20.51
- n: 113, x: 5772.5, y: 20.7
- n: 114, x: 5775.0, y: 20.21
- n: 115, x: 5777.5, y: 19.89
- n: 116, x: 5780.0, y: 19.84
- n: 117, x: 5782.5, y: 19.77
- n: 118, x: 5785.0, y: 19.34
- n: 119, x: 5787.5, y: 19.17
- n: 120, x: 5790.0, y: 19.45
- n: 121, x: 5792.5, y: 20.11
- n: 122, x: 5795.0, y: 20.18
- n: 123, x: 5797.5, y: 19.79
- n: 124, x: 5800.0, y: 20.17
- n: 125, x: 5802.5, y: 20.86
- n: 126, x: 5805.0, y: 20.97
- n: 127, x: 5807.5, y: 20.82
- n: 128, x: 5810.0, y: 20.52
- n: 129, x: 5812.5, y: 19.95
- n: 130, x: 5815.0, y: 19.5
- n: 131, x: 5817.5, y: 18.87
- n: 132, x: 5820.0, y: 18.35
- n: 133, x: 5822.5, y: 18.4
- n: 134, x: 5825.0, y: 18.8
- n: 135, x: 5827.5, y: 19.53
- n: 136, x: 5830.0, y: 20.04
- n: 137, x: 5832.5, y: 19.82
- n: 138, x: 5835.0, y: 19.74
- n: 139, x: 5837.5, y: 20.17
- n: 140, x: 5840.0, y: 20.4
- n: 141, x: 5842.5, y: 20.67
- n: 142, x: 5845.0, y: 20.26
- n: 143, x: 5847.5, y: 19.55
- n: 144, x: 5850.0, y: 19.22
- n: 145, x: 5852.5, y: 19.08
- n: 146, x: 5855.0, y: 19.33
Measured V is 18.7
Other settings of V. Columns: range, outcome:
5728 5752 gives 18.7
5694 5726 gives 19.5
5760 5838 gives 19.8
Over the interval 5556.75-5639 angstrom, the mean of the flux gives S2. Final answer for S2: 16.3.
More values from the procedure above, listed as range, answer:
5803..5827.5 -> 19.6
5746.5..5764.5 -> 19.1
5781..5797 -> 19.7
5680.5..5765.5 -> 19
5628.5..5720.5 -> 18.5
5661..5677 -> 17.4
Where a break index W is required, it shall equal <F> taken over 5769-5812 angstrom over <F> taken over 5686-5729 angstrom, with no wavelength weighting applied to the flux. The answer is 1.0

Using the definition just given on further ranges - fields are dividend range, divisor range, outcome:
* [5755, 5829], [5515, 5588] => 1.25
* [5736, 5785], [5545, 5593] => 1.28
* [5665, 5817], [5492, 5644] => 1.15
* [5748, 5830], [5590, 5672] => 1.10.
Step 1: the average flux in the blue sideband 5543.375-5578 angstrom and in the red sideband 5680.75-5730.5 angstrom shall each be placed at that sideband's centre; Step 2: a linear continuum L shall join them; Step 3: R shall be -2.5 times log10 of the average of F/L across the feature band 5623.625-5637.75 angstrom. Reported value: -0.06 mag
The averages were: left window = 15.2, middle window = 18.1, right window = 19.2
